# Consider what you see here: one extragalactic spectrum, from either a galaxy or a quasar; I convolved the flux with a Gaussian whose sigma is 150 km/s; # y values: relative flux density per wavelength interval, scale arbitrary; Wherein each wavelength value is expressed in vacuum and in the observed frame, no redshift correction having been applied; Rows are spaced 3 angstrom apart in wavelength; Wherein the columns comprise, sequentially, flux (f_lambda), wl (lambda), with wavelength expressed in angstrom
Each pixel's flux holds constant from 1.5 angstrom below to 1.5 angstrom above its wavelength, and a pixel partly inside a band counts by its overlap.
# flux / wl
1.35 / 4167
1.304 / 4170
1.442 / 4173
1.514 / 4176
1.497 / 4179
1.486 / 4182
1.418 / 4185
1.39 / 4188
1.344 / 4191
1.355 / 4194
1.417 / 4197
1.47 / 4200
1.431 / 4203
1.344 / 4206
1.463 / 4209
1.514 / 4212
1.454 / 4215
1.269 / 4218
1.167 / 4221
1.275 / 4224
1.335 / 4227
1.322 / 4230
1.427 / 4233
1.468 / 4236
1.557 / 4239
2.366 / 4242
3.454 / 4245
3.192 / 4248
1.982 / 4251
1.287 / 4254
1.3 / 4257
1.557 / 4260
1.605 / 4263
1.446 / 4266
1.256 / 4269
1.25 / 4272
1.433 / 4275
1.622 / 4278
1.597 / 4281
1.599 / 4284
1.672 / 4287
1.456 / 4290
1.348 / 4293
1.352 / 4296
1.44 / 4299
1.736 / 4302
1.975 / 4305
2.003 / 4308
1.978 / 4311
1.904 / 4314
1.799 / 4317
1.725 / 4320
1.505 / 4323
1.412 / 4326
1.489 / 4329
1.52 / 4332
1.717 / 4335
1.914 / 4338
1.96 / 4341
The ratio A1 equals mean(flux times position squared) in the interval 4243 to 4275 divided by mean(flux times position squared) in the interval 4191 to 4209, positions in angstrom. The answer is 1.3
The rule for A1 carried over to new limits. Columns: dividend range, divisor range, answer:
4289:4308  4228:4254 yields 0.80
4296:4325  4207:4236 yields 1.34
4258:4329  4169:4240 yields 1.18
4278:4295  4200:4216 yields 1.10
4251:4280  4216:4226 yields 1.18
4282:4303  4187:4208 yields 1.13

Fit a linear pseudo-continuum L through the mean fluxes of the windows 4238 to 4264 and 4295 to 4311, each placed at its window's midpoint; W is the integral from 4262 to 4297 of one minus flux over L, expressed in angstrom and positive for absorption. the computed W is 7.60 angstrom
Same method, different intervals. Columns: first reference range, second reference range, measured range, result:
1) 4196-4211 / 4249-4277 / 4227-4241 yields 0.0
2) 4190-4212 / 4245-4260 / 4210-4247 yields 2.6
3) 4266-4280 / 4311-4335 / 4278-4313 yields -3.1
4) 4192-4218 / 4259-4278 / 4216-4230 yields 1.5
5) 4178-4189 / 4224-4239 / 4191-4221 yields 0.5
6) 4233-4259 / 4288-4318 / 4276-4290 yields 1.7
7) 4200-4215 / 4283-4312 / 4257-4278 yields 2.0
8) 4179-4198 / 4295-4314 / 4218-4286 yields -1.9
